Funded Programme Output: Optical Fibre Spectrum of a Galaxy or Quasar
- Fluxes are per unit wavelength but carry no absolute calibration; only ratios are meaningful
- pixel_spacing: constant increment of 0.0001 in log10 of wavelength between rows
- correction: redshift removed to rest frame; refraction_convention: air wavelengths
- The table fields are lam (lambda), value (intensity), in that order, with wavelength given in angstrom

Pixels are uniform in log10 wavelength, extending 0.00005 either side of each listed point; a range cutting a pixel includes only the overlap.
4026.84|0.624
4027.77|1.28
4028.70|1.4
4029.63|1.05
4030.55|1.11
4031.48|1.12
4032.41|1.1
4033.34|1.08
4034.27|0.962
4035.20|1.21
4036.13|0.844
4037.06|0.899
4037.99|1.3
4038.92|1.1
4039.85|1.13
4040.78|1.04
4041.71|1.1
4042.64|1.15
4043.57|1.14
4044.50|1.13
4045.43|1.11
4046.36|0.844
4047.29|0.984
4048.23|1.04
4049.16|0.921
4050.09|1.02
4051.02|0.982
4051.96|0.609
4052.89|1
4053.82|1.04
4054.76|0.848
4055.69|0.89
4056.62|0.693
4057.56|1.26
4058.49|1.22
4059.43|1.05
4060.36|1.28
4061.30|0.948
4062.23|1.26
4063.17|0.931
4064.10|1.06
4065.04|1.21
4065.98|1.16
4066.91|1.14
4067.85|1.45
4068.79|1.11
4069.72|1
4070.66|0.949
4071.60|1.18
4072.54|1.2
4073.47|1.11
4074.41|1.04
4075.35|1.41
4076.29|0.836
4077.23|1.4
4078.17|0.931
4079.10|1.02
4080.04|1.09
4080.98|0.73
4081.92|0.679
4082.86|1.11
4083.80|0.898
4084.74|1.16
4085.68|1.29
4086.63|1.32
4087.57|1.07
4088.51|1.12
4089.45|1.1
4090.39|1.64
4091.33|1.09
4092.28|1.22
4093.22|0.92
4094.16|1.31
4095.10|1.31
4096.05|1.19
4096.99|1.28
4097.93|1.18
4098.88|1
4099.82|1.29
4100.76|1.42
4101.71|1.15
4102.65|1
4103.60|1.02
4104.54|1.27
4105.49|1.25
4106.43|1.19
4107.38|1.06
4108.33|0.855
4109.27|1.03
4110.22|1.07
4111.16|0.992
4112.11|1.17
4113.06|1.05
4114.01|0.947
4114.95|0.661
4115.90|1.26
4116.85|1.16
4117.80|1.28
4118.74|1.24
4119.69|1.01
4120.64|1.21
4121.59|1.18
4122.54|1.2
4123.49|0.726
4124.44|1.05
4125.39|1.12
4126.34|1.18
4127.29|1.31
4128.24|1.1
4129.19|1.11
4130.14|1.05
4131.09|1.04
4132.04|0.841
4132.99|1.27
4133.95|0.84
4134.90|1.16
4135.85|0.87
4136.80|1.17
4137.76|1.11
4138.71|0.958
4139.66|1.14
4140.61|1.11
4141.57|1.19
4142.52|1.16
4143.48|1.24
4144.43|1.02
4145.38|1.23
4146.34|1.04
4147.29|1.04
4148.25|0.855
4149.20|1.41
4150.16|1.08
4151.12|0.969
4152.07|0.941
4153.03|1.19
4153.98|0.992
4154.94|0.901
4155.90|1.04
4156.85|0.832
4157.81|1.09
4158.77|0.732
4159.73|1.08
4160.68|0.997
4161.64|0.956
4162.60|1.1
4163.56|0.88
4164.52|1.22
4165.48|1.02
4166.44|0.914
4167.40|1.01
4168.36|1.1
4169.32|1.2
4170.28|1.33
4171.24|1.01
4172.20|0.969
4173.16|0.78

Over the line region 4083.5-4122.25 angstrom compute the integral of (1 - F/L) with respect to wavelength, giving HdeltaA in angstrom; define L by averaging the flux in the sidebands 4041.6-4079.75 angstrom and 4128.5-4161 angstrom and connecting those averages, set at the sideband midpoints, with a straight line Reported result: -3.17 angstrom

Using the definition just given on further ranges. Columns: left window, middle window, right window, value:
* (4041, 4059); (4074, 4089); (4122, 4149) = -0.58 angstrom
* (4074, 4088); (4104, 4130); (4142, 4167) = -1.18 angstrom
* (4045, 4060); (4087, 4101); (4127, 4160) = -2.71 angstrom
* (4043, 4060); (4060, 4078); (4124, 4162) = -2.37 angstrom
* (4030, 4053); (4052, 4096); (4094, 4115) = -0.63 angstrom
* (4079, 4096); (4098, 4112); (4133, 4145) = -0.11 angstrom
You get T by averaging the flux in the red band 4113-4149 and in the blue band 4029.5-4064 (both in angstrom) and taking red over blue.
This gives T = 1.05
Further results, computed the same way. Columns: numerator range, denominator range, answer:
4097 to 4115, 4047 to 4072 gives 1.05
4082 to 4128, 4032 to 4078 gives 1.06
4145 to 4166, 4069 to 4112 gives 0.92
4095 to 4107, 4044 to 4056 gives 1.25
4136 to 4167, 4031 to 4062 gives 1.01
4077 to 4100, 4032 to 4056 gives 1.11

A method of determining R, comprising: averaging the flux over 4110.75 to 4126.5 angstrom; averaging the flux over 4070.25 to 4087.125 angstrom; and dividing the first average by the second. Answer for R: 1.0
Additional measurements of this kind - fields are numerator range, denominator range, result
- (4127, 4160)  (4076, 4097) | 0.95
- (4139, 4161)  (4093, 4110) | 0.91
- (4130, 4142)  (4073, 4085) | 1.03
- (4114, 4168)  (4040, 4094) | 0.99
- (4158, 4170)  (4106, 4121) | 0.95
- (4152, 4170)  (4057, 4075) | 0.90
